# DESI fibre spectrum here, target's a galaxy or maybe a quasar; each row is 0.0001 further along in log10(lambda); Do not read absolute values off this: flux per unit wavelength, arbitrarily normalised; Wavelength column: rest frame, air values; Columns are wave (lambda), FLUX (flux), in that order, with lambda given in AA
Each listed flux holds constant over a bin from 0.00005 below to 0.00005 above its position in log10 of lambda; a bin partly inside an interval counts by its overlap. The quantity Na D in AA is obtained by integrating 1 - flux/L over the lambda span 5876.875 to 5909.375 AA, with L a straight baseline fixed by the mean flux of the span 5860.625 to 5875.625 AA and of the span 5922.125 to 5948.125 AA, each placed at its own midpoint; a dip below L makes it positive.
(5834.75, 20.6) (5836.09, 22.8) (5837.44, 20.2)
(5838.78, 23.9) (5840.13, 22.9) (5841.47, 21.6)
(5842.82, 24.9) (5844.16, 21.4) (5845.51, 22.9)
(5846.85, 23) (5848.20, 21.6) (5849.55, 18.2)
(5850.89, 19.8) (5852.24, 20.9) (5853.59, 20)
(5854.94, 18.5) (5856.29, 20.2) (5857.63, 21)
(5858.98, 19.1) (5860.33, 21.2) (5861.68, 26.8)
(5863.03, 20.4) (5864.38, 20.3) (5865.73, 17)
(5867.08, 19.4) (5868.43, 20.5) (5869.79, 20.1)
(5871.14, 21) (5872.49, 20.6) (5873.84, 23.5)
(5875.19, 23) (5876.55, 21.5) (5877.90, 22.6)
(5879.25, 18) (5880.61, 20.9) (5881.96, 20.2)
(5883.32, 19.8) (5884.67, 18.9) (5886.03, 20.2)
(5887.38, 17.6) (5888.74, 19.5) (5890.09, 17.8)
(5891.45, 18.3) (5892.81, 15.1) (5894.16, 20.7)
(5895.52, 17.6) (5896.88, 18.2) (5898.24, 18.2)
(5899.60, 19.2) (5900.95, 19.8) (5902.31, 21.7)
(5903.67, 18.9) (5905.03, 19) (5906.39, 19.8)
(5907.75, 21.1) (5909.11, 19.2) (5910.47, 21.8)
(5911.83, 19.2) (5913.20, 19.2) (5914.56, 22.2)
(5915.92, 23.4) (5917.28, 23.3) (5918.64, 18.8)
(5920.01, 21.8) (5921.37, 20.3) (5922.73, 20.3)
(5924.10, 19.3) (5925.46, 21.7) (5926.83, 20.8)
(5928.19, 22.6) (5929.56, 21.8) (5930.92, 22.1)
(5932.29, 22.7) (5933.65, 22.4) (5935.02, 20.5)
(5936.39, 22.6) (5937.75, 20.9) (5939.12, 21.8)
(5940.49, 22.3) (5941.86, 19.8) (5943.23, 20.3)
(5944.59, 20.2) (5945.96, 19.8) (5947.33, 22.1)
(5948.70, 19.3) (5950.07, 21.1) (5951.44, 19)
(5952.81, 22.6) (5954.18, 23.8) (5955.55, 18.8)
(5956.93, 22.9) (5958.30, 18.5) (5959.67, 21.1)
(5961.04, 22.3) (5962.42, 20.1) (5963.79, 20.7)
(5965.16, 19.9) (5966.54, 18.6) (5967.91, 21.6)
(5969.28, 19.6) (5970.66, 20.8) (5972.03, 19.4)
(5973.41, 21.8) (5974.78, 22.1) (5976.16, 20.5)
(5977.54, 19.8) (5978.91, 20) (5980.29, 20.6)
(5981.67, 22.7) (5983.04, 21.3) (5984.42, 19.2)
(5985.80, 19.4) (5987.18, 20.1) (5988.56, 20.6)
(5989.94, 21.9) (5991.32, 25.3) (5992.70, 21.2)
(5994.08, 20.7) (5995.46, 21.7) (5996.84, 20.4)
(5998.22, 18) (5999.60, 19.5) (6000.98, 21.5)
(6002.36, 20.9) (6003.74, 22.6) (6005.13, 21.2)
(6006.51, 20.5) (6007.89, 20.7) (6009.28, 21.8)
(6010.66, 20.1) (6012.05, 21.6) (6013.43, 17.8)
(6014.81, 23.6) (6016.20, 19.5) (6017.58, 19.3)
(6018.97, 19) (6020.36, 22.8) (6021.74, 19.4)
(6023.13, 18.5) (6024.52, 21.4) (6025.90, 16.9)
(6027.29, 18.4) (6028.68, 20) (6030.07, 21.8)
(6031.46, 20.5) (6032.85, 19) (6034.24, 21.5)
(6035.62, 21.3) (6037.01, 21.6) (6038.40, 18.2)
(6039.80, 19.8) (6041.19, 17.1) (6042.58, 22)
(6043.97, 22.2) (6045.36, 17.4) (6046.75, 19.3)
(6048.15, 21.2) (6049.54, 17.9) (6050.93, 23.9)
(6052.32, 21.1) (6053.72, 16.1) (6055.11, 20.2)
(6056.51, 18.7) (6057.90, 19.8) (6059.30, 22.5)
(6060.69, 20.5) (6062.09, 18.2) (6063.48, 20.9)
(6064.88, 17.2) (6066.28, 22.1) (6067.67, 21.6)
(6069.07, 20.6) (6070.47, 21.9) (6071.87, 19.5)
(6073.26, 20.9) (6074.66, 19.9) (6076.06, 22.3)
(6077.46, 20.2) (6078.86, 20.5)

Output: 2.89 AA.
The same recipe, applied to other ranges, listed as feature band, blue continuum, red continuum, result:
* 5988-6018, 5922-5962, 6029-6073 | -0.5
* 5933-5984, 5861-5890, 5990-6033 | -0.8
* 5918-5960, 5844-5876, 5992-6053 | -0.9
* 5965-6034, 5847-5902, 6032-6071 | -1.5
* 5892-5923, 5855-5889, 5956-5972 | 0.8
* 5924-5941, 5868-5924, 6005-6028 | -1.4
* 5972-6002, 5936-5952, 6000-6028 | -0.5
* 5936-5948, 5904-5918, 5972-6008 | -0.1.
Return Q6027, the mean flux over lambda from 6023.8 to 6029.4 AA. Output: 19.2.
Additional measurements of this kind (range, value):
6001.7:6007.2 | 21.3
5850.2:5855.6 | 19.8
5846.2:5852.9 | 20.7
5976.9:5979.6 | 19.9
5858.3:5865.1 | 21.5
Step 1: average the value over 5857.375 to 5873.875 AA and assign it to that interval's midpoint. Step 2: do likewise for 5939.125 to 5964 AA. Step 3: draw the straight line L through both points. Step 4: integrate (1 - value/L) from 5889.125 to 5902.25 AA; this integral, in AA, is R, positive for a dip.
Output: 1.4 AA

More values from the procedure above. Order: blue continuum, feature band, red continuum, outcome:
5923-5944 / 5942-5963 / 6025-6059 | 0.4 AA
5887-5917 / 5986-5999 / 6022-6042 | -0.9 AA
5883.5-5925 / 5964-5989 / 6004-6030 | -0.5 AA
